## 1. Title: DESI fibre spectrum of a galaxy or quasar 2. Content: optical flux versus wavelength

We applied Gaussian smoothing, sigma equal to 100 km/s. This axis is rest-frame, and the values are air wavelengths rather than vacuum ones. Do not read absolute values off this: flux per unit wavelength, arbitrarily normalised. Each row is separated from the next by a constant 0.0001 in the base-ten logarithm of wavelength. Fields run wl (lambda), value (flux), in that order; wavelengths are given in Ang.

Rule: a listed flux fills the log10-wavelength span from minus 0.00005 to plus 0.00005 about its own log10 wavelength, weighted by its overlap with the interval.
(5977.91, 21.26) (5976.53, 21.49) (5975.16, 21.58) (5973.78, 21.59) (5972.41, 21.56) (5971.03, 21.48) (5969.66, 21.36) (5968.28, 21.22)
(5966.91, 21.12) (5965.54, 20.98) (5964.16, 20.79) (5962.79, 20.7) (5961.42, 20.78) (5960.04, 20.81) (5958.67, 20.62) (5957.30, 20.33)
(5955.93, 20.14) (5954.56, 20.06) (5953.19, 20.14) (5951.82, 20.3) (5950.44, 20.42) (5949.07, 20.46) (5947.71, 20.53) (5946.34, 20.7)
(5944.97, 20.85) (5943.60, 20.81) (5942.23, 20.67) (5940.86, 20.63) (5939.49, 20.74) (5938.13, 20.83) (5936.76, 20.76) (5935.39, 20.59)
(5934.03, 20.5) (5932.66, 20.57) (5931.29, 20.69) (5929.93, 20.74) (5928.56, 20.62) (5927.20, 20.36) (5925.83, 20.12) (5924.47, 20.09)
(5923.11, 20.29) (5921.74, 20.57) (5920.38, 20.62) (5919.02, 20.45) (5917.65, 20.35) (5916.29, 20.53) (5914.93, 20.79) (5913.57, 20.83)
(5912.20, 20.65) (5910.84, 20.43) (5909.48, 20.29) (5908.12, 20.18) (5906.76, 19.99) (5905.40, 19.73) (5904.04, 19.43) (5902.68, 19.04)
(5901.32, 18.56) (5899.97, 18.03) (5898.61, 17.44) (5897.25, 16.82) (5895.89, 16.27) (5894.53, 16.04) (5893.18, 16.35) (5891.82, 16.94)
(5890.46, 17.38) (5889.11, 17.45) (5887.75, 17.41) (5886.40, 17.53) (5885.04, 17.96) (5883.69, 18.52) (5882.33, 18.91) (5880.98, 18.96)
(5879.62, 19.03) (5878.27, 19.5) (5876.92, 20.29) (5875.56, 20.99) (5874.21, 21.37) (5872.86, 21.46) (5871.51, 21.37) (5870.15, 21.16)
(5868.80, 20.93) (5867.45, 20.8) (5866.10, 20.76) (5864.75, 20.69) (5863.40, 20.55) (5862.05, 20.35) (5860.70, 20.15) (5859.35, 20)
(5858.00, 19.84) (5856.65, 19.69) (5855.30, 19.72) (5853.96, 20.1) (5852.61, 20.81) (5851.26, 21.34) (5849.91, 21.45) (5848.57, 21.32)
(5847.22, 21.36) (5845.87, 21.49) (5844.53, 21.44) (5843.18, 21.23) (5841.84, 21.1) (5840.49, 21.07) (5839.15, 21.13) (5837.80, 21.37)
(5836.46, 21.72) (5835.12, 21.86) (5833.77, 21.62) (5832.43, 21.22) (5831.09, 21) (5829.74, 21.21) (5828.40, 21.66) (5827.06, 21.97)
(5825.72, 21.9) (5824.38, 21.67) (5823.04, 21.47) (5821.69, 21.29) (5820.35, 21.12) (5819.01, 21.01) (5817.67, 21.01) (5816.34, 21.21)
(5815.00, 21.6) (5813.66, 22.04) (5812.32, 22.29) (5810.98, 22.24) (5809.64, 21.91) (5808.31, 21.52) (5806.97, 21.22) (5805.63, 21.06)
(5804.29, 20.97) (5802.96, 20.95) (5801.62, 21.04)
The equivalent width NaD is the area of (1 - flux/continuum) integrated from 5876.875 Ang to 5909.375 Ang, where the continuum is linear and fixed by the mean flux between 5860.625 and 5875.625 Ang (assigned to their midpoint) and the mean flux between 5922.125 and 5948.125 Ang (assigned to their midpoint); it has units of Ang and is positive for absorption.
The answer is 4.0 Ang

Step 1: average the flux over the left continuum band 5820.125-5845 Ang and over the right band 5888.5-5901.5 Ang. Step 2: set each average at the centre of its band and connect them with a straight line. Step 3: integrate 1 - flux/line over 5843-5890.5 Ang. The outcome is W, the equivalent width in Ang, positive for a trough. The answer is -2.7 Ang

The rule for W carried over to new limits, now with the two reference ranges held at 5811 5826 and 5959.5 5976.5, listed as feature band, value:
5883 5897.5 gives 2.9 Ang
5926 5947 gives 0.6 Ang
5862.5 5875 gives 0.2 Ang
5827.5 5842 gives 0.1 Ang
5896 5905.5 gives 1.4 Ang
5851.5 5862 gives 0.6 Ang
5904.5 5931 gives 1.1 Ang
